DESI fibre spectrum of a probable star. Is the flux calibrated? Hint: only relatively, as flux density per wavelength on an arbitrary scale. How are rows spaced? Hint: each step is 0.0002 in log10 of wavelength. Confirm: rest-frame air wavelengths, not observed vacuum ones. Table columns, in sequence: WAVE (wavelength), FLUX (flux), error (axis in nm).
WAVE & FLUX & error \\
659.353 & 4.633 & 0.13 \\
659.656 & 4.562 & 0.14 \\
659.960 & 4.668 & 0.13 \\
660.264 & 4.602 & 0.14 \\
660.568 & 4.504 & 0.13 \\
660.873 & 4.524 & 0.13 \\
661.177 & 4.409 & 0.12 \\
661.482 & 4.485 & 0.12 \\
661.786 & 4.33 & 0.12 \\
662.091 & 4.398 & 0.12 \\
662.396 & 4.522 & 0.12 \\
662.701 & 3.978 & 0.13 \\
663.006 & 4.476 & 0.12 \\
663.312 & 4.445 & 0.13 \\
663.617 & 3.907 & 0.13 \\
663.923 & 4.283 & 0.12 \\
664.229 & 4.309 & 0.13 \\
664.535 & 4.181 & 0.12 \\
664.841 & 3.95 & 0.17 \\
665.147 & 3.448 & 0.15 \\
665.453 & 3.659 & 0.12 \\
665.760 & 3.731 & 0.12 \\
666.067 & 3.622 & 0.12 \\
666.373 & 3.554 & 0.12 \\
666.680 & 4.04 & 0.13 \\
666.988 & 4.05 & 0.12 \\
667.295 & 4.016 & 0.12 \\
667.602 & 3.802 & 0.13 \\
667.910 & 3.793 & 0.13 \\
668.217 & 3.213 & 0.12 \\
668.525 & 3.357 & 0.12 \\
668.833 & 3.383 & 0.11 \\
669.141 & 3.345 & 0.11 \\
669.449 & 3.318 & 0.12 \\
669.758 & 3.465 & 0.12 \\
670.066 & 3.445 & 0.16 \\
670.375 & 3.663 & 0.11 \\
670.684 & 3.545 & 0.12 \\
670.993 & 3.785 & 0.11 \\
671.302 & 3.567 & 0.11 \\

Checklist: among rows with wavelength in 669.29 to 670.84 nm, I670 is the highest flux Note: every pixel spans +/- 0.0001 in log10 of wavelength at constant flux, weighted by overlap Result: 3.663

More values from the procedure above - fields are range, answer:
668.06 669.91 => 3.465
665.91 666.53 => 3.622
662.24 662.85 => 4.522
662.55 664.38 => 4.476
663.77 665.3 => 4.309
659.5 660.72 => 4.668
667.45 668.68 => 3.802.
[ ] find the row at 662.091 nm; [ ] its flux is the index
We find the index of 4.398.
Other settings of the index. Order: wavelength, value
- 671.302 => 3.567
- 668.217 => 3.213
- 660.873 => 4.524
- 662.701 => 3.978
